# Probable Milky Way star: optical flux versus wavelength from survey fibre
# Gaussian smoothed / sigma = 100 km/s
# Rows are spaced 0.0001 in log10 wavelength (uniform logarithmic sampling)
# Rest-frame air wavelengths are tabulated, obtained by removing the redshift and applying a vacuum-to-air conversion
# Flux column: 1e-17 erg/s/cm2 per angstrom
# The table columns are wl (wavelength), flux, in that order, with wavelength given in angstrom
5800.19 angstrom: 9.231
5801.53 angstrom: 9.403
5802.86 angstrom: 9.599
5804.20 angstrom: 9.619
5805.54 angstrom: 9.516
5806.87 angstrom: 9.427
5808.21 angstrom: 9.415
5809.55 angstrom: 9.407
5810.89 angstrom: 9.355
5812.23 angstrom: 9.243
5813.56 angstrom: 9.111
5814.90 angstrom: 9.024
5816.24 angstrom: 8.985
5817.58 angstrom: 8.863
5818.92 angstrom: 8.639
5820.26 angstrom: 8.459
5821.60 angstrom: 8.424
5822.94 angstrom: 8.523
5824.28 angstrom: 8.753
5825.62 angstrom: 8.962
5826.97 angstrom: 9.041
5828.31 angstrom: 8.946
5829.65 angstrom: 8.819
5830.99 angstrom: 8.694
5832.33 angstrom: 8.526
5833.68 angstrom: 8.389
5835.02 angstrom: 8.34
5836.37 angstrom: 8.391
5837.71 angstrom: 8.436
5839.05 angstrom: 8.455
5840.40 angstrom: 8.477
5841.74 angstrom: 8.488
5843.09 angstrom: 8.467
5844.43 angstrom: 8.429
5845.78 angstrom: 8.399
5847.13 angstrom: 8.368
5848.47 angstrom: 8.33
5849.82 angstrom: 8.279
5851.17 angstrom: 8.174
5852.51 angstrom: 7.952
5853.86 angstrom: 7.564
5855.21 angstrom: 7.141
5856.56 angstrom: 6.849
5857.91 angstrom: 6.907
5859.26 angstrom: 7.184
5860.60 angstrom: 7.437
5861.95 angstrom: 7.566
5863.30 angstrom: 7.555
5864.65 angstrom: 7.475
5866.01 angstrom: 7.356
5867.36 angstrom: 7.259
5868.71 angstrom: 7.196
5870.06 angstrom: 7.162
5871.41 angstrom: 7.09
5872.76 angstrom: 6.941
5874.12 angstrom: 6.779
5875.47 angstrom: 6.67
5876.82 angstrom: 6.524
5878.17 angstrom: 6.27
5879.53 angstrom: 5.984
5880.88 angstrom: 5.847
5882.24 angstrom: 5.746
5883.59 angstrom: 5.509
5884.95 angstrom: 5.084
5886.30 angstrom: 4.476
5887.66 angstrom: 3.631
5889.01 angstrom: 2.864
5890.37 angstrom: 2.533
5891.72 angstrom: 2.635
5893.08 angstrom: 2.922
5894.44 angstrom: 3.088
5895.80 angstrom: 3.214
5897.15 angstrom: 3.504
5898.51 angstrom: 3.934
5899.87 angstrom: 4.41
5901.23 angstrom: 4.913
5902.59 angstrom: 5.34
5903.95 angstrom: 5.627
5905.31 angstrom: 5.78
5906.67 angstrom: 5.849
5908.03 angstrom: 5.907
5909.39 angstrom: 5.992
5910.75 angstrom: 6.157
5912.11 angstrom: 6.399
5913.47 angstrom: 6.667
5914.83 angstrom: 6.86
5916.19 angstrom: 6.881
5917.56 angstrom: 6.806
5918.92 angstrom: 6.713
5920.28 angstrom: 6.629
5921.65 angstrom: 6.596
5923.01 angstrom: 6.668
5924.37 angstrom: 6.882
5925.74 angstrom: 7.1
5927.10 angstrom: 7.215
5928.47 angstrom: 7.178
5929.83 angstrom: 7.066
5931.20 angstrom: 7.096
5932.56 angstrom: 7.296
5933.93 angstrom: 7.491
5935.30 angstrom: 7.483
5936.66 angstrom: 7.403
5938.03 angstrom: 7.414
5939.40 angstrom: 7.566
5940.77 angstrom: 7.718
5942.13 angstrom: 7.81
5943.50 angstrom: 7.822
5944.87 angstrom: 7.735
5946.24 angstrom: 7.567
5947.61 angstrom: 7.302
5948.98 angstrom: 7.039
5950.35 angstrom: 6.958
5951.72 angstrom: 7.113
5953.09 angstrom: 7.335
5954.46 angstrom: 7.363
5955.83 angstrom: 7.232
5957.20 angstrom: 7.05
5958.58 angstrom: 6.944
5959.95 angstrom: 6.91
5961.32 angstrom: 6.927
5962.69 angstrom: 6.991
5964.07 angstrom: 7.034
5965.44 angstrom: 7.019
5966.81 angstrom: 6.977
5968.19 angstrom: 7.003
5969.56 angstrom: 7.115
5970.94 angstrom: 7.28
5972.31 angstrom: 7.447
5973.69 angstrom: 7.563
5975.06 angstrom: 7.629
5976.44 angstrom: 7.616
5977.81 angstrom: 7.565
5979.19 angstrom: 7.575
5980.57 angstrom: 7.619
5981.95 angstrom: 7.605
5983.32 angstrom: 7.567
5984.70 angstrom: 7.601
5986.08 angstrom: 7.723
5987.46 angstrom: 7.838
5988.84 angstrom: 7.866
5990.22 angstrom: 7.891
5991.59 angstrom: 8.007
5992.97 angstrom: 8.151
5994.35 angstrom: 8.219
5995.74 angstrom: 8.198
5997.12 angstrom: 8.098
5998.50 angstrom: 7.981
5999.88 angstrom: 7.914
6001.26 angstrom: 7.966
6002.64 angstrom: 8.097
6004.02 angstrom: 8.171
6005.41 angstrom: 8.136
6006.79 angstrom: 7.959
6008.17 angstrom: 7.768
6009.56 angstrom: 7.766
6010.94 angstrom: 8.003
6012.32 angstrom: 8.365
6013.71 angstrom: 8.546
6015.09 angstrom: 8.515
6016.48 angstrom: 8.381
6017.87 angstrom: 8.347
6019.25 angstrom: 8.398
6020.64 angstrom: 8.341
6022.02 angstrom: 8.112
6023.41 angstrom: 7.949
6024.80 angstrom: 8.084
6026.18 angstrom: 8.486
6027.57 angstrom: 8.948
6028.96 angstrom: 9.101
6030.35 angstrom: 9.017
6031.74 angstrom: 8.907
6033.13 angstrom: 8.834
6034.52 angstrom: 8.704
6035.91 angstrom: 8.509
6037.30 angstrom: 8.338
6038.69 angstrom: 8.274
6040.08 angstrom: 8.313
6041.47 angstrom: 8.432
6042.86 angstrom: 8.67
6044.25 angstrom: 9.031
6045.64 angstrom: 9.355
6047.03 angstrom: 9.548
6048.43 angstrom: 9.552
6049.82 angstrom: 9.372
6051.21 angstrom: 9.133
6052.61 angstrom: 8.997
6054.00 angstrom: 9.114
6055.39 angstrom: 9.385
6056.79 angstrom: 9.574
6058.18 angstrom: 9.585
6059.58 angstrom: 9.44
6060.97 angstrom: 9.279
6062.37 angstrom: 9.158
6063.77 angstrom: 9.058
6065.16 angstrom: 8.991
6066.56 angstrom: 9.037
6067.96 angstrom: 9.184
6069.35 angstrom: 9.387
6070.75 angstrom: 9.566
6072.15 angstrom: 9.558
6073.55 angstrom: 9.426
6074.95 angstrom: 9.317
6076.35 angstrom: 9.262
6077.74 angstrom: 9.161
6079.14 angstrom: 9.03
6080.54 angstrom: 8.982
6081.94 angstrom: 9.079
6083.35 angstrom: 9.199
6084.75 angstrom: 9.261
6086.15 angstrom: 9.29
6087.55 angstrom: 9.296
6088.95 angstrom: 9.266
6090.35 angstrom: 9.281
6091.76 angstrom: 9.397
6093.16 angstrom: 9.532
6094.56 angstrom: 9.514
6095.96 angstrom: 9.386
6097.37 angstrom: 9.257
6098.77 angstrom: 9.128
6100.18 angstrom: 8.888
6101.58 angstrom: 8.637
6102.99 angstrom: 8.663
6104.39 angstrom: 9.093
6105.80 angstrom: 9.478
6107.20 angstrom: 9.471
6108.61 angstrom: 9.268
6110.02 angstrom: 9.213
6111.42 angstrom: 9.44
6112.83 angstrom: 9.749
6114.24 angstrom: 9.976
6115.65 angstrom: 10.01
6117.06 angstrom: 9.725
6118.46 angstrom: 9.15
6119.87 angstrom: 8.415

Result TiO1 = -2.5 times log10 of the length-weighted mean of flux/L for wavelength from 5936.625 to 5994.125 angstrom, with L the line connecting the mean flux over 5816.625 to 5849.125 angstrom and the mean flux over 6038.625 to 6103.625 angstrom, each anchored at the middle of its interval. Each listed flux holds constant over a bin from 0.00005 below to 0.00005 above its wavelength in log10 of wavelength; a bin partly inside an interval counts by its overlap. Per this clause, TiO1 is 0.20 mag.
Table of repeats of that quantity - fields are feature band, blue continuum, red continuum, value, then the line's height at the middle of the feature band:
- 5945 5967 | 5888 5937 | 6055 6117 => -0.08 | 6.63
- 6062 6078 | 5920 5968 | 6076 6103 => -0.04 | 8.92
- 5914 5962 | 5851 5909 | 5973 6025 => -0.05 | 6.85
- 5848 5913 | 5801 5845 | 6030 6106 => 0.44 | 8.93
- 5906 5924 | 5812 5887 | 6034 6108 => 0.25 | 8.15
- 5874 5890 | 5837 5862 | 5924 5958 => 0.40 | 7.73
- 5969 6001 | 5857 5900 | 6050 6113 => -0.03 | 7.52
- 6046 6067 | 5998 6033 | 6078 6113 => -0.06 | 8.77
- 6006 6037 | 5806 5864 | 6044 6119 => 0.08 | 9.09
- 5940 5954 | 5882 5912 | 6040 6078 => -0.24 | 5.98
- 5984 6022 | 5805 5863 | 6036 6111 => 0.11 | 8.96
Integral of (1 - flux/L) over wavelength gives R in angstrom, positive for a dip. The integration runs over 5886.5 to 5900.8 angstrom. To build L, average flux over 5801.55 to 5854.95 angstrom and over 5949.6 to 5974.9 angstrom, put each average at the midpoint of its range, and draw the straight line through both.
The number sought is 8.3 angstrom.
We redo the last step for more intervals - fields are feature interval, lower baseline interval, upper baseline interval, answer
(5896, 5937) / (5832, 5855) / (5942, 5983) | 7.4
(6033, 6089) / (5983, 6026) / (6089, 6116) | -2.1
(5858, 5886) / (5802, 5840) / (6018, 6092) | 7.0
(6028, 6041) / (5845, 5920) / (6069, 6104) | -0.4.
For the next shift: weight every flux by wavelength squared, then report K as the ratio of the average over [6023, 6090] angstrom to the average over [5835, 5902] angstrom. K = 1.51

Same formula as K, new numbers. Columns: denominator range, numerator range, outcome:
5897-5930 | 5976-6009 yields 1.32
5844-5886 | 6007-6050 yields 1.28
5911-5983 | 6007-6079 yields 1.27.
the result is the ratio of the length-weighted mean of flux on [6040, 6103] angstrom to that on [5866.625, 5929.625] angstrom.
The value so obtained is 1.6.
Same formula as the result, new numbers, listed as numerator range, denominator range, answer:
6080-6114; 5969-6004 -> 1.19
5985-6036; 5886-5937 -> 1.46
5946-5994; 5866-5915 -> 1.38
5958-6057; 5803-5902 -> 1.12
